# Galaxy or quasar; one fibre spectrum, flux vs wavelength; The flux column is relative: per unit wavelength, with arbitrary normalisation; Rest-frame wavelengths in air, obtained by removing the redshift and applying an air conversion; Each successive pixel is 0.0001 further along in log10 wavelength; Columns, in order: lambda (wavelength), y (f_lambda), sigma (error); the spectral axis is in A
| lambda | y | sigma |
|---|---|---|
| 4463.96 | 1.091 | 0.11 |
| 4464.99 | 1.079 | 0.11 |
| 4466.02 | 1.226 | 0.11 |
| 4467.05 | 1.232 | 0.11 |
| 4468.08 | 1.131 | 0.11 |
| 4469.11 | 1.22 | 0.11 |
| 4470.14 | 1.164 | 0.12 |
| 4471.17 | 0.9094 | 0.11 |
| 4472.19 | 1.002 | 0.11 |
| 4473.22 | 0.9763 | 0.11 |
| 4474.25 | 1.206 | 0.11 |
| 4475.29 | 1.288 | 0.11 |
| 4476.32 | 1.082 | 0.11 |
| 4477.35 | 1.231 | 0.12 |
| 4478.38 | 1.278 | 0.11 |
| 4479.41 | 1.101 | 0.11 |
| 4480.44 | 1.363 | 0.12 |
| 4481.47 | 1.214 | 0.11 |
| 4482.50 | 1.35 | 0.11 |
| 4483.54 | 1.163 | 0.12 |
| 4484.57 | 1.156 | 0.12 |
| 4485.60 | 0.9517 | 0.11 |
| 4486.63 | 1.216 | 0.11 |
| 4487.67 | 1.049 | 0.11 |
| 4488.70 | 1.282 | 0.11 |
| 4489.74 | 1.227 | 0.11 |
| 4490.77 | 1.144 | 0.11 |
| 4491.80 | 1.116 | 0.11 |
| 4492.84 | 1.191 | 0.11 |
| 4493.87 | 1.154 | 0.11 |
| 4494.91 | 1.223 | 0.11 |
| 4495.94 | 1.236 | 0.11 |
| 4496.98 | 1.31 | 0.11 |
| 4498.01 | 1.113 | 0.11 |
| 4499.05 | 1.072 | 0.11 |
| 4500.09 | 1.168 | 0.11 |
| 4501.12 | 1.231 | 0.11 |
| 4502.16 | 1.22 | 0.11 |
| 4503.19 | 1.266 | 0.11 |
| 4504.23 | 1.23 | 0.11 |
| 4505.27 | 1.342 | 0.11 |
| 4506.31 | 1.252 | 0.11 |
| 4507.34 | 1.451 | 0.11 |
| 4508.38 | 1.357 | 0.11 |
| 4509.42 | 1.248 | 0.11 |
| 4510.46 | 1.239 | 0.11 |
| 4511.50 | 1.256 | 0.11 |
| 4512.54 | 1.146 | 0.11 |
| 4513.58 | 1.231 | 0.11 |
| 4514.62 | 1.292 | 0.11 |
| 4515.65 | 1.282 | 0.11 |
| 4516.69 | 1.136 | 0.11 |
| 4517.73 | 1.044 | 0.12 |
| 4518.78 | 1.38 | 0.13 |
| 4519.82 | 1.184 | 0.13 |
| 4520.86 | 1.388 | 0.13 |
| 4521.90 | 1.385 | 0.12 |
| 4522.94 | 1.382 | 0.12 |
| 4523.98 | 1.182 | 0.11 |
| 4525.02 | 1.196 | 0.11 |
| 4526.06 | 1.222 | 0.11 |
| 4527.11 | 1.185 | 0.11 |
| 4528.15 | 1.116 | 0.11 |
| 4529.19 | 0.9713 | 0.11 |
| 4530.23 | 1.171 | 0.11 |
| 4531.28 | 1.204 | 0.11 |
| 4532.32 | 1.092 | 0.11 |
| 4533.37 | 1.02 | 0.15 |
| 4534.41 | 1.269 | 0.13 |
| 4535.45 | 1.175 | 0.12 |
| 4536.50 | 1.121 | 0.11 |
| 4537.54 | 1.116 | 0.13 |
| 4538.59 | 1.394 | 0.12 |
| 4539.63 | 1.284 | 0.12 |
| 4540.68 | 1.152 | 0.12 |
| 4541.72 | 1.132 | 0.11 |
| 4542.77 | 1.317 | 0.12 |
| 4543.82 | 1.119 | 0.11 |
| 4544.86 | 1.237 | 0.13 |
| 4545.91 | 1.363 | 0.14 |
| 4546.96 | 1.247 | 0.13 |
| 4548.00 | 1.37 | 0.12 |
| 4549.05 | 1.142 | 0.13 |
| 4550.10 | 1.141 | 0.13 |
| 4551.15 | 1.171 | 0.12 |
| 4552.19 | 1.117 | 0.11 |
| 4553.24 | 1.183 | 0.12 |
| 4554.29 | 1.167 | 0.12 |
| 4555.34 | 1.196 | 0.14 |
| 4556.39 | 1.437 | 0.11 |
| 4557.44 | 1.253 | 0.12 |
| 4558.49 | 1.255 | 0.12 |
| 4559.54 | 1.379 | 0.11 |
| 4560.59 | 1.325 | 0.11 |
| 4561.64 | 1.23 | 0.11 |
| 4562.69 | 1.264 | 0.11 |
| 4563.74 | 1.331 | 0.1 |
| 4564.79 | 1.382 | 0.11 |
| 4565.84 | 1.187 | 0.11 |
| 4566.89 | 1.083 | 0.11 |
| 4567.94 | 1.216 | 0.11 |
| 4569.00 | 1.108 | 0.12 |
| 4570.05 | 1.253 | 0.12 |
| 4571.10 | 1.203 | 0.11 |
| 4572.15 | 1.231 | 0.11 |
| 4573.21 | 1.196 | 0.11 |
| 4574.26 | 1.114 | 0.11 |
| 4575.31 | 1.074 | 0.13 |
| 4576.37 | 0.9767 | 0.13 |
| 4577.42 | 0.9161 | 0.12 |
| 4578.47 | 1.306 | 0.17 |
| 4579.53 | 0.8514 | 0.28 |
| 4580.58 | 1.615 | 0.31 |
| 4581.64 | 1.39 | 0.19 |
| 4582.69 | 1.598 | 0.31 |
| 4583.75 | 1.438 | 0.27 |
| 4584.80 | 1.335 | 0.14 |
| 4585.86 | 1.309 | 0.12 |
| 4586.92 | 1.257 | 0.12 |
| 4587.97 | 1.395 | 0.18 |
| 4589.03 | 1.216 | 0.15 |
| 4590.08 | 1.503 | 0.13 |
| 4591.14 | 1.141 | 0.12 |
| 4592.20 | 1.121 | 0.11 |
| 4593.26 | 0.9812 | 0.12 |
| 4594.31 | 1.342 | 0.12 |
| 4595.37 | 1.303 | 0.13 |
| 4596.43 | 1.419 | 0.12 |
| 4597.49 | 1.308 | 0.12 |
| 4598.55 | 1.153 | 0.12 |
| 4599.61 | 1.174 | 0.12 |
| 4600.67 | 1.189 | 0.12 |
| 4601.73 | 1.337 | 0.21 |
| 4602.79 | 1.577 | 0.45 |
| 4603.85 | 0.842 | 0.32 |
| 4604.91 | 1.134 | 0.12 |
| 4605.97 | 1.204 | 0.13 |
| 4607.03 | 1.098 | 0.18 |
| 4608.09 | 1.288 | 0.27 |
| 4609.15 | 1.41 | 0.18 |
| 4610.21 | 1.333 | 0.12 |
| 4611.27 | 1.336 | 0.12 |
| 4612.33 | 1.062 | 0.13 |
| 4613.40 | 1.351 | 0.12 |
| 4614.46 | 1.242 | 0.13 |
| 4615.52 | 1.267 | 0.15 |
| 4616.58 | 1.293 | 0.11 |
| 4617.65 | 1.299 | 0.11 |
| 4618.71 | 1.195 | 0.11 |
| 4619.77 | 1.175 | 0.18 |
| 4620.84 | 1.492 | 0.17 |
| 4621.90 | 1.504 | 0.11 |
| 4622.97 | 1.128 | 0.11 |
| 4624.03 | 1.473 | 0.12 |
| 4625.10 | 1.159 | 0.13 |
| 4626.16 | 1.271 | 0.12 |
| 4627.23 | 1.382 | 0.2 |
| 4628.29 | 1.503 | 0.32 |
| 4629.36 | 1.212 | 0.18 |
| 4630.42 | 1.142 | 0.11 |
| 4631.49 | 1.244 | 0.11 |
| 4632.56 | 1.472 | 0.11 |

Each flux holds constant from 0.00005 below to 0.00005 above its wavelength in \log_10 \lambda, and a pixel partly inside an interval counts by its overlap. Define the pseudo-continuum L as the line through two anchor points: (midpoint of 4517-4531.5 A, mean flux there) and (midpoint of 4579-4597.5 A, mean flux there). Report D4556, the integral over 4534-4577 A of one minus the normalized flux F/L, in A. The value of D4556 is 1.4 A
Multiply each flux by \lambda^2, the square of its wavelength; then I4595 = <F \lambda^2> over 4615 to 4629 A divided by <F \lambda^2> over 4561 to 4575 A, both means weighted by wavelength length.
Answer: 1.11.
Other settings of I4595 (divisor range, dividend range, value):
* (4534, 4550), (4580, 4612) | 1.08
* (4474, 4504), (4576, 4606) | 1.10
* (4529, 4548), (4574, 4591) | 1.08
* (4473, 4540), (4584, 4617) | 1.08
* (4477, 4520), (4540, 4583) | 1.03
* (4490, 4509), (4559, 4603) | 1.06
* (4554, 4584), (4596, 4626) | 1.04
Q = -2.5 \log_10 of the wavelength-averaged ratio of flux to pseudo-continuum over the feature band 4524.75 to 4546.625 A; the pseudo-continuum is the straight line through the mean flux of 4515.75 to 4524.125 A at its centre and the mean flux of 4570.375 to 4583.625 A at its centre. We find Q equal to 0.059 mag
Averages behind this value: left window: 1.26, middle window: 1.18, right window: 1.21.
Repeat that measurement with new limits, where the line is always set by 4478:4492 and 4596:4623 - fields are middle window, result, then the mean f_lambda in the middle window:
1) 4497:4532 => -0.02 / 1.23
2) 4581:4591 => -0.10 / 1.38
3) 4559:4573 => -0.01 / 1.24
